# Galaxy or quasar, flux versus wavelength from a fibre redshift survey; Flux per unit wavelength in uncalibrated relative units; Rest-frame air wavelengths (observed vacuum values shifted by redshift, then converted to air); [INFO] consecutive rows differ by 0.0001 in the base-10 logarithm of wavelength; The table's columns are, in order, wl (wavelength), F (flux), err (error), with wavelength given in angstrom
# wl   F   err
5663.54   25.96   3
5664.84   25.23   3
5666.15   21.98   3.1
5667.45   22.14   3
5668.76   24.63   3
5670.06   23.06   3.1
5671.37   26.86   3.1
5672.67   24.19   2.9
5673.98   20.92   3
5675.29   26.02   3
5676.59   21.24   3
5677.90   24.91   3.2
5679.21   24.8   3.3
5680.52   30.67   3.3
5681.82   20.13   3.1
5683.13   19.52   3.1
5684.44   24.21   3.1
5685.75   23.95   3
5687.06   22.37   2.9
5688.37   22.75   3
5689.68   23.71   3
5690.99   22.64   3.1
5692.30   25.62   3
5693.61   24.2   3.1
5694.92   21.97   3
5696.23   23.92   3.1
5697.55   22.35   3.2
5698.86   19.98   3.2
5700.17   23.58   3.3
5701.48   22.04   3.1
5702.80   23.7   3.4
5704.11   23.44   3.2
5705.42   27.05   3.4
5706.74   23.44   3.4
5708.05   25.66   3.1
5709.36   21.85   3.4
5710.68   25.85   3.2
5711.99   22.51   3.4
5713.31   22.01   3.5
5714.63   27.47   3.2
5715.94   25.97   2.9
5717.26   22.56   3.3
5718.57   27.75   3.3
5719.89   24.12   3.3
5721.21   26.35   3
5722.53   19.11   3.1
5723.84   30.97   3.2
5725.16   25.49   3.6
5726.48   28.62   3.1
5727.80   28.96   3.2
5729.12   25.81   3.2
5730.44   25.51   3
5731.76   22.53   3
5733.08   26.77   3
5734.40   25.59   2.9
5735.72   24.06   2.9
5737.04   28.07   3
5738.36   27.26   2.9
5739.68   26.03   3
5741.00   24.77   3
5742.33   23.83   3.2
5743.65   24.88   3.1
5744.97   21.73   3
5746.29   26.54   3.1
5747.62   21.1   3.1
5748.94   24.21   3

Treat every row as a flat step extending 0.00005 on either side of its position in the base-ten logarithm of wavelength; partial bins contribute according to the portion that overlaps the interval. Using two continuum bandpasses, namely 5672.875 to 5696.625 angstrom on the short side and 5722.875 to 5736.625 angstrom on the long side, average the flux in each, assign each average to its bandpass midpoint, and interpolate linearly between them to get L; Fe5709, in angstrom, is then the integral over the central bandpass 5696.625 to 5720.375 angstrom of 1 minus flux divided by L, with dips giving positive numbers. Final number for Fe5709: 1.0 angstrom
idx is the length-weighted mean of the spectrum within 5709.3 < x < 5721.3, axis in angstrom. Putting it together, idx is 24.7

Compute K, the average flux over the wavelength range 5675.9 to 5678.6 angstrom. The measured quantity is 23.2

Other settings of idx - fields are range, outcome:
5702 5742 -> 25.3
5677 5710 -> 23.5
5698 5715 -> 23.7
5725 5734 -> 26.3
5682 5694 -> 23.1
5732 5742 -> 25.8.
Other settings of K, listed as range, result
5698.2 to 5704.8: 22.6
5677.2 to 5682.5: 25.1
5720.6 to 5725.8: 25.5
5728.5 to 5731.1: 25.6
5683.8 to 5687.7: 23.5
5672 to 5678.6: 23.5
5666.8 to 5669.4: 23.4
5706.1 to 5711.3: 24.2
